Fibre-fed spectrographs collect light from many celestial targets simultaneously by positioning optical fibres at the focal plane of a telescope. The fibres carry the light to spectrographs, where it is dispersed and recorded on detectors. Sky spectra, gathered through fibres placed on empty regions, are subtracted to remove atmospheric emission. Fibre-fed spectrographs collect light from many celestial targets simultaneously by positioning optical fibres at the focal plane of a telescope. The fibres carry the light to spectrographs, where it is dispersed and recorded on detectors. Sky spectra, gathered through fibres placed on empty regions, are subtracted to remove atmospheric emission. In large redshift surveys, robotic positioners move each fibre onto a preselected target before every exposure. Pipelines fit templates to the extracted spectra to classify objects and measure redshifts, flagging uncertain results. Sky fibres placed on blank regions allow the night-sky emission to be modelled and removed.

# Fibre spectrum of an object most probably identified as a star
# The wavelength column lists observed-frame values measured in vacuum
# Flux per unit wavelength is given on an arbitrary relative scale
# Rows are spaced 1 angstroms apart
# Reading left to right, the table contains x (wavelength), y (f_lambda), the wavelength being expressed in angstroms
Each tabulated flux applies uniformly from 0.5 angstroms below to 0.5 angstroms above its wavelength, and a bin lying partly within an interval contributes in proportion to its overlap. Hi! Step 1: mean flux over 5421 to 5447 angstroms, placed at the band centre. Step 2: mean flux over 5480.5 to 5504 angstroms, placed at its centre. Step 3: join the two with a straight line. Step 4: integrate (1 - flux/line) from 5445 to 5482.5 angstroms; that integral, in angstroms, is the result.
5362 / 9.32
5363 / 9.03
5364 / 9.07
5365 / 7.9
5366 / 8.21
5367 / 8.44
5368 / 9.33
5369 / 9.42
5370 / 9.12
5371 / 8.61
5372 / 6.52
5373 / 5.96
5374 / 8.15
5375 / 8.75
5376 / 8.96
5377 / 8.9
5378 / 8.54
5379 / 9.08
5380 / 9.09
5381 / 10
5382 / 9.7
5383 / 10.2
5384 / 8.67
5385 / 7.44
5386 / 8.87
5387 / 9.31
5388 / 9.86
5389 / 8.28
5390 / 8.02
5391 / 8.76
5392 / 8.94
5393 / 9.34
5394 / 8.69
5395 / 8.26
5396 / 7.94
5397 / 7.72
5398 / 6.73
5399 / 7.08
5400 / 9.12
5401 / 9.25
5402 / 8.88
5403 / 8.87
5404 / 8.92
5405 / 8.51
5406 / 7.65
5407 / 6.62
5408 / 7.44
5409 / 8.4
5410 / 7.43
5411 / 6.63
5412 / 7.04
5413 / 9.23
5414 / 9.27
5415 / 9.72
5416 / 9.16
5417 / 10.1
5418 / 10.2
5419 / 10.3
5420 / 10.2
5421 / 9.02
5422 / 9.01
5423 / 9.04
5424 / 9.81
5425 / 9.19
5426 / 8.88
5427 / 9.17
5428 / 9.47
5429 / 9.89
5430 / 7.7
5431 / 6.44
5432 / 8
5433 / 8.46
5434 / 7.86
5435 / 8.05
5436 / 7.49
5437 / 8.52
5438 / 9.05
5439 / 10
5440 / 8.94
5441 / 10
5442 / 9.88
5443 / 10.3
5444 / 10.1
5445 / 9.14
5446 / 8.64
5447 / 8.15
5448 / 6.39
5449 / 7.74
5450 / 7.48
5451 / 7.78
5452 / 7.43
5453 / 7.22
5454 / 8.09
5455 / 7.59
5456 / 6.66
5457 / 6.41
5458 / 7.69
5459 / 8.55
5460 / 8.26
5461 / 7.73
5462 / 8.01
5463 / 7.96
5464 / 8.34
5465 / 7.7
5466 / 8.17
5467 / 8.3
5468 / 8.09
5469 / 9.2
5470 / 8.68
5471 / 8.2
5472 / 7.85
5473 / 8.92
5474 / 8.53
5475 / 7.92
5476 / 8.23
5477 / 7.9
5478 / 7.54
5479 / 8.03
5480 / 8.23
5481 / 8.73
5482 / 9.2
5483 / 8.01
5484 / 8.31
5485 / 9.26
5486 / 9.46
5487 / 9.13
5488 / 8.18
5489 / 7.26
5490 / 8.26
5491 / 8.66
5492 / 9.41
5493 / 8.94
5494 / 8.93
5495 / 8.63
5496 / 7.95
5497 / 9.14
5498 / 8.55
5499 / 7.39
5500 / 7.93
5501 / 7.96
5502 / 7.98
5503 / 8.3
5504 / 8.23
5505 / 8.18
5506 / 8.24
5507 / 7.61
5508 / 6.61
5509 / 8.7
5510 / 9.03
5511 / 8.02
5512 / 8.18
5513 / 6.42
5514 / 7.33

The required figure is 2.99 angstroms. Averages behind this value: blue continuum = 8.91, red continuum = 8.5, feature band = 8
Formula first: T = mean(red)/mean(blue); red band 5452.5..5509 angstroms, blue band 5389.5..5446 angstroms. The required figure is 0.94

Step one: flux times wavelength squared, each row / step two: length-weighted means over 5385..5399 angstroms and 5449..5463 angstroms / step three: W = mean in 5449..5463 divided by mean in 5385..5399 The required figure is 0.93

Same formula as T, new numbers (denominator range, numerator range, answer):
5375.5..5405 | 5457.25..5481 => 0.94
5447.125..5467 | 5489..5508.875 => 1.07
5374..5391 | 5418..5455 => 0.97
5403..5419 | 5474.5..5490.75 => 0.98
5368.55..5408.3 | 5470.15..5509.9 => 0.98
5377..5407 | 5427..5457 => 0.96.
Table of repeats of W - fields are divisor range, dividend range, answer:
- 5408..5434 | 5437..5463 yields 0.95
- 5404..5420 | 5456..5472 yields 0.95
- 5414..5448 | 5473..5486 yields 0.94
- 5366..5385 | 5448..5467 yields 0.91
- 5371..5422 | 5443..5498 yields 0.99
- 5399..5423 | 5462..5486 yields 0.98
